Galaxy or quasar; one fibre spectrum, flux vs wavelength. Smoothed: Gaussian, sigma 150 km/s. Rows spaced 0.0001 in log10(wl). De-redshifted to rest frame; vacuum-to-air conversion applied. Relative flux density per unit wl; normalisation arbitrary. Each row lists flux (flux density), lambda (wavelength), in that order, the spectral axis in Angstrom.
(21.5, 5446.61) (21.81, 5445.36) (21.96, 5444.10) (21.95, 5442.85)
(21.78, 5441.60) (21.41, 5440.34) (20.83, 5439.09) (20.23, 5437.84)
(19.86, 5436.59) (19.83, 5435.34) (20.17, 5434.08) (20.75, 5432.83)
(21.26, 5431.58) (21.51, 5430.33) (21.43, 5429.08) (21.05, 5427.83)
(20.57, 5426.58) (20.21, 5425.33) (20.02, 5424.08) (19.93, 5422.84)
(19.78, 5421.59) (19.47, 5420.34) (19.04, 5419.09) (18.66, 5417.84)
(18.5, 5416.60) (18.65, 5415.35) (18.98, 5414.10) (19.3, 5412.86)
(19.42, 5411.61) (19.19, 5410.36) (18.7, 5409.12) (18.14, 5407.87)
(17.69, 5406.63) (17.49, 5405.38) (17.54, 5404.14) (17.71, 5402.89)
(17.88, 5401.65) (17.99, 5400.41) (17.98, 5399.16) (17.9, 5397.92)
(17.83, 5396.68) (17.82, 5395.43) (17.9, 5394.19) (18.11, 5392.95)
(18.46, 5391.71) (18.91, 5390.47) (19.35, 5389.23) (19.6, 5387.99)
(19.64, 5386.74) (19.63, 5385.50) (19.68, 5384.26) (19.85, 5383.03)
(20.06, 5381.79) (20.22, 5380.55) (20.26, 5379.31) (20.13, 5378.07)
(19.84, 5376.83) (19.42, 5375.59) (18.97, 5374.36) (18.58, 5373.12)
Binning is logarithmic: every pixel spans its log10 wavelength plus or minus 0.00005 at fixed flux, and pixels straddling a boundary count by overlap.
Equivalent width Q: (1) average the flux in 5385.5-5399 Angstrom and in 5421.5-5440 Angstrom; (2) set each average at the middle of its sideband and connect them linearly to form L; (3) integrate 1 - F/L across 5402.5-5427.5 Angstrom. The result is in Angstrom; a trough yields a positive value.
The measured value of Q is 0.96 Angstrom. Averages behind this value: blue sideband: 18.6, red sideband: 20.5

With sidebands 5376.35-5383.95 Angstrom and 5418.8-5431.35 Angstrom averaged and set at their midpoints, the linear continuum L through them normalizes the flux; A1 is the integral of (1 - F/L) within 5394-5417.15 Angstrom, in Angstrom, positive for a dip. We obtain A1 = 2.3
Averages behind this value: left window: 20.1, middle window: 18.2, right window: 20.4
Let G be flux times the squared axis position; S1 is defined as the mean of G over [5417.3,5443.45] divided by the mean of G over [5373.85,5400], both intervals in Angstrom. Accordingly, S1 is 1.09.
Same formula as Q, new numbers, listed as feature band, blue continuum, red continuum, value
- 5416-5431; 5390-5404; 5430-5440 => -0.17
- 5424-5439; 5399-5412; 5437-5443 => -0.15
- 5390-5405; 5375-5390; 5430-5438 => 1.51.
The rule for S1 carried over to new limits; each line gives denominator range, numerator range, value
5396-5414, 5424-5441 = 1.15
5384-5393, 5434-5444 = 1.11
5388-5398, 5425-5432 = 1.16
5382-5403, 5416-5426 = 1.05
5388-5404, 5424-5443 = 1.16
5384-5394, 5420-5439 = 1.09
